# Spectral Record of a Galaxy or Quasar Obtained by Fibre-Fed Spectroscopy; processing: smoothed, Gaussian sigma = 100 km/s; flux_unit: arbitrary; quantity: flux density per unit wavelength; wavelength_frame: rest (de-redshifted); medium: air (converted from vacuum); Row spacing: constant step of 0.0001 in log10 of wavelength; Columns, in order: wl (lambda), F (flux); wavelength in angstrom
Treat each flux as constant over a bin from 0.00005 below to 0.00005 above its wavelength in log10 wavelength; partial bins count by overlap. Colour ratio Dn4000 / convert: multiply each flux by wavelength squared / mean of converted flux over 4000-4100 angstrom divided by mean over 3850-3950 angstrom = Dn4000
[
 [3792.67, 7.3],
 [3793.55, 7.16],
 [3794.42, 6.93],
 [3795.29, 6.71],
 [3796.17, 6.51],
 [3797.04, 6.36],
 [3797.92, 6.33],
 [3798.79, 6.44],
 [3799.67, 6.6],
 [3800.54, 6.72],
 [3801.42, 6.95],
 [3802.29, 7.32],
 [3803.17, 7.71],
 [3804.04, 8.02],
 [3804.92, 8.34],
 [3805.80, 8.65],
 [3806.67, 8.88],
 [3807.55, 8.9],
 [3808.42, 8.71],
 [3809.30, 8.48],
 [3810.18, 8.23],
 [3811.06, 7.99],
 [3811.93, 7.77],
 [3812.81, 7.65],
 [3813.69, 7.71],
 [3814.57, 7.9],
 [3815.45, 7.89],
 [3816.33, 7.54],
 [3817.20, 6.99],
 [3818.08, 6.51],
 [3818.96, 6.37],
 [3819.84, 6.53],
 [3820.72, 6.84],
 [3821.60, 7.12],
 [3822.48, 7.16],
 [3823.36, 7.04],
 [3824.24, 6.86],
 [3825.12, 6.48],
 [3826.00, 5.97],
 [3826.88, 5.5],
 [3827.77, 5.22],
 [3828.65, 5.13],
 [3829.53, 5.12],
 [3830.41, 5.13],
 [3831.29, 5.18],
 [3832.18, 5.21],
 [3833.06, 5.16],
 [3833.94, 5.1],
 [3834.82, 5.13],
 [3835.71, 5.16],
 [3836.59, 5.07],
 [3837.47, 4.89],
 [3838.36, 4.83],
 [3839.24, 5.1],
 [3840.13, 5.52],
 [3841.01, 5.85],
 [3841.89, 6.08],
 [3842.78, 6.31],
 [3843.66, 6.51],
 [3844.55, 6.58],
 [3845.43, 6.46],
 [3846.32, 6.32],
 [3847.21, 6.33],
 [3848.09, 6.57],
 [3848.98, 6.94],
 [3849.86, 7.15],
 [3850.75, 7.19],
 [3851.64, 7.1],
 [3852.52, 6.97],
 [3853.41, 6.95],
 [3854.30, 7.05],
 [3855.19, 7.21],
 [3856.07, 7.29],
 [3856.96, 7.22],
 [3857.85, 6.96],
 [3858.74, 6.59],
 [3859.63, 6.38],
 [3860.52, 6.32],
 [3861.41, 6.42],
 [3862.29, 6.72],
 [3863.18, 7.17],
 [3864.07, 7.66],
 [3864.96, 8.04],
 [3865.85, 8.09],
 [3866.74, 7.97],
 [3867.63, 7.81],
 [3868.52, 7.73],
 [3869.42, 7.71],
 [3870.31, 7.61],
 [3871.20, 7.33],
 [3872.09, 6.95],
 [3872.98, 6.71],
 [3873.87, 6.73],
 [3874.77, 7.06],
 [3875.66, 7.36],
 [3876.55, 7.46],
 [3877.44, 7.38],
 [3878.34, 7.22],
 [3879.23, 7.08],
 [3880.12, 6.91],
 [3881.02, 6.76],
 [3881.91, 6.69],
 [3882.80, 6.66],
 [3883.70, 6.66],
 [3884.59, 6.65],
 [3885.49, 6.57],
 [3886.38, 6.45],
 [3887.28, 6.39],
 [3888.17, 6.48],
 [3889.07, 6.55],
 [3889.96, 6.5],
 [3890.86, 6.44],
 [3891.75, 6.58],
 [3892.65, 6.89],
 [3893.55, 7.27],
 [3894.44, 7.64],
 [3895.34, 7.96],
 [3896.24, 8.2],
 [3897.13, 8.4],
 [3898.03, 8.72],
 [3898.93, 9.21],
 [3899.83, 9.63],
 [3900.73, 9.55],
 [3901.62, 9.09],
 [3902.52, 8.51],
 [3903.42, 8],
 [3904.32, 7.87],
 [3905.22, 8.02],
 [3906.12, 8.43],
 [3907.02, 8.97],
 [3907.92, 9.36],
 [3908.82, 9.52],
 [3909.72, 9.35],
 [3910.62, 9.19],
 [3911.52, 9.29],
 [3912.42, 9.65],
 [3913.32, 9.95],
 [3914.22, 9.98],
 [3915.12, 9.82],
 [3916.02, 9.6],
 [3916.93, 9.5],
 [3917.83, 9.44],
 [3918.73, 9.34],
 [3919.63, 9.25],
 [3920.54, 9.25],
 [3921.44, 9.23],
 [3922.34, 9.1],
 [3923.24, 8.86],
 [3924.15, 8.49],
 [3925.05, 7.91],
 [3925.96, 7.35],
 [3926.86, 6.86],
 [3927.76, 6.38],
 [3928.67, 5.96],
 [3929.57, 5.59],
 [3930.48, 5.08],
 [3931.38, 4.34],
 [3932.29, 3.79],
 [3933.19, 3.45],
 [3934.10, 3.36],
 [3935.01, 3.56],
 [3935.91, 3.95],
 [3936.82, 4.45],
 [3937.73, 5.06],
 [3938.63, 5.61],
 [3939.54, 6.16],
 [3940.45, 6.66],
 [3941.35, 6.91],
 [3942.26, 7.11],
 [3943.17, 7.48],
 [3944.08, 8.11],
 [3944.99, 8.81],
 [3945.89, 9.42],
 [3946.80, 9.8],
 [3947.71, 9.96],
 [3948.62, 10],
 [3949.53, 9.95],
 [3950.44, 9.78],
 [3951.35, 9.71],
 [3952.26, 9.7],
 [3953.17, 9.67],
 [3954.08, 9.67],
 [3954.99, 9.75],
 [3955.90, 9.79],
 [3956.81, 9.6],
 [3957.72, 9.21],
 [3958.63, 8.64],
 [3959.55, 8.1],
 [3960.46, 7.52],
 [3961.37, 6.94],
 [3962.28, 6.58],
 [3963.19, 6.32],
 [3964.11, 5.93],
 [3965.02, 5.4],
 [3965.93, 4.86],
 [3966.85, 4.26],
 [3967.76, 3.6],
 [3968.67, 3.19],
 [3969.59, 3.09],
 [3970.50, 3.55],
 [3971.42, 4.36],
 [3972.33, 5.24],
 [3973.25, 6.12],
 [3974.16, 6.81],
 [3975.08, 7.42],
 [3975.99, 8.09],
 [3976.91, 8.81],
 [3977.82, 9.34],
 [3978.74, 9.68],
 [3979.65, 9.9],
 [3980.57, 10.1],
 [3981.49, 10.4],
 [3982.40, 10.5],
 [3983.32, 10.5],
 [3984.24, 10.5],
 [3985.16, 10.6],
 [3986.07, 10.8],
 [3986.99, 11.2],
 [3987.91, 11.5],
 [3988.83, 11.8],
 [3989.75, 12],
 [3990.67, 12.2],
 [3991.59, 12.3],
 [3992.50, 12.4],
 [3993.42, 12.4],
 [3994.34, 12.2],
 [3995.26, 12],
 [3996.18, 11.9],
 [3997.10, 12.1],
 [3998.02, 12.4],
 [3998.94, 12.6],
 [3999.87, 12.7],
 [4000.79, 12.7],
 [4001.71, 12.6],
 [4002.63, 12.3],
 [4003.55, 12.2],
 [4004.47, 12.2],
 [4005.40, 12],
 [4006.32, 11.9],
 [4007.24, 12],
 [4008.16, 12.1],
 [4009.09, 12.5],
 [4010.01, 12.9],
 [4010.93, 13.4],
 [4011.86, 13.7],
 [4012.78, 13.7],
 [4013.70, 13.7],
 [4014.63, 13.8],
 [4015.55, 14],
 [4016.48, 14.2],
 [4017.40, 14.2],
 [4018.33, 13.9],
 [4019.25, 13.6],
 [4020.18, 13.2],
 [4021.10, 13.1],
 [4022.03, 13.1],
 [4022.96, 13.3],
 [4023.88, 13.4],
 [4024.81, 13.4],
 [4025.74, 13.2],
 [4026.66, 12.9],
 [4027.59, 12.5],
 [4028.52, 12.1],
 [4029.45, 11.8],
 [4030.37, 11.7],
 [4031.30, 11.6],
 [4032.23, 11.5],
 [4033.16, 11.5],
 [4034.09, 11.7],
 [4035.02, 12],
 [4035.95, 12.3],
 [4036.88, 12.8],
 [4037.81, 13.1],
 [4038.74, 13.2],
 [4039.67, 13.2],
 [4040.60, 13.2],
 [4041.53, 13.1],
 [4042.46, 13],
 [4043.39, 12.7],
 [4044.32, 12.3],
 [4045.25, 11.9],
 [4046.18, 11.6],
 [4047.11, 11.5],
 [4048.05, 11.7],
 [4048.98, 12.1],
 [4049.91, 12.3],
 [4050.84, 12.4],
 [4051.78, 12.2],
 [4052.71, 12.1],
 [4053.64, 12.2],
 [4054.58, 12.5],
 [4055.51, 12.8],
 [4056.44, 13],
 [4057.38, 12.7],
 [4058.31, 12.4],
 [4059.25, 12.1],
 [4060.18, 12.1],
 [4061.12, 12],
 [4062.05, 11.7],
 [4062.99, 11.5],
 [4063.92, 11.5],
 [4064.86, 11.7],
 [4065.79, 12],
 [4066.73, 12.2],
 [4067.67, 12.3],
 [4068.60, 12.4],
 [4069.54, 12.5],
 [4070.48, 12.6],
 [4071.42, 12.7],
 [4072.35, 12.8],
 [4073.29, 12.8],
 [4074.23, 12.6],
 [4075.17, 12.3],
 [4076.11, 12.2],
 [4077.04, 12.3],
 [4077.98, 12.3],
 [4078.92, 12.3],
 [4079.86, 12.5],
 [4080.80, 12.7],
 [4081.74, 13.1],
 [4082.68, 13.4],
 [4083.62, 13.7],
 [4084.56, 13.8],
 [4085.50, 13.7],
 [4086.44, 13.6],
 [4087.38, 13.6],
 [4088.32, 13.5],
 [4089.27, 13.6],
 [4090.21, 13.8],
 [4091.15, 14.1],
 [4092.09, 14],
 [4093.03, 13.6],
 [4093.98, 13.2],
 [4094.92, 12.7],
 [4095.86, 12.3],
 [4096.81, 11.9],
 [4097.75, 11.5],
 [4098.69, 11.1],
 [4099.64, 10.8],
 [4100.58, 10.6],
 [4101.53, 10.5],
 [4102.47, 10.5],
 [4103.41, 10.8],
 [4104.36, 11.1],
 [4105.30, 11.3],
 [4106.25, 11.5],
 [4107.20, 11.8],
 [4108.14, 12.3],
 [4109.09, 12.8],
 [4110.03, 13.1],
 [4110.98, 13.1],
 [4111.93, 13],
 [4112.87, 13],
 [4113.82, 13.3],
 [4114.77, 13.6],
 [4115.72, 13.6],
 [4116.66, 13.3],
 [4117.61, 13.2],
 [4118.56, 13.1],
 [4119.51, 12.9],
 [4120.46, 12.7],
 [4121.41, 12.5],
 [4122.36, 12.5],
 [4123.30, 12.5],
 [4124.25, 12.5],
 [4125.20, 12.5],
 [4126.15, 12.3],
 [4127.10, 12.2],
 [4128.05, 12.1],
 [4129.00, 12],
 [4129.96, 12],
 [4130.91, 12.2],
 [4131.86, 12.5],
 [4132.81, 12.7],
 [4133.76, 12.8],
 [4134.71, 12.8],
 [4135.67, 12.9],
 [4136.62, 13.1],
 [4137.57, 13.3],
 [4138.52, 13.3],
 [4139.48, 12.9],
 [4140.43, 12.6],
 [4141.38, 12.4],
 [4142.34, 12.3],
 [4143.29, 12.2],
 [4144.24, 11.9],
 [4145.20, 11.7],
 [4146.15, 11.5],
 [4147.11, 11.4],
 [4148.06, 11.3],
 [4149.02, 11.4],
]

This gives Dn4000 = 1.82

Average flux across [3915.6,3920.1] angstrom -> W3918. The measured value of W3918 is 9.41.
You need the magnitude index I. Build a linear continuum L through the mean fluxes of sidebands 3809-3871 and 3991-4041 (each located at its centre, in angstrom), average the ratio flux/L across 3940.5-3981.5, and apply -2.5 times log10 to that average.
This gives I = 0.362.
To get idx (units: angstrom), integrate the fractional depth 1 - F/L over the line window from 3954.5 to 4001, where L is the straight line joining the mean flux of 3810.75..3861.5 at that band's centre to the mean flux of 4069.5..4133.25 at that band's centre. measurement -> 3.6 angstrom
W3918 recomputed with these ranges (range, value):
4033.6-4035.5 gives 11.8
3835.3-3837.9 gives 5.05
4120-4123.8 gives 12.6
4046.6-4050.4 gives 11.9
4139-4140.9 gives 12.7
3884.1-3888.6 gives 6.52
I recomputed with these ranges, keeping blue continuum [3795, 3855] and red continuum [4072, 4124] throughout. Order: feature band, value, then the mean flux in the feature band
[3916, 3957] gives 0.19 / 7.64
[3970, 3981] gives 0.32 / 7.43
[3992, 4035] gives -0.18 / 12.7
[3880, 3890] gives 0.20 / 6.6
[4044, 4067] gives -0.04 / 12.1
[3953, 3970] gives 0.36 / 6.92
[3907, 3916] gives -0.12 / 9.55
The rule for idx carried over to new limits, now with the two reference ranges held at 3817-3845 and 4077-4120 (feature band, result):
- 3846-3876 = -2.2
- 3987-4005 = -3.9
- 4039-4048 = -1.0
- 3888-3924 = -4.0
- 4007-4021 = -3.9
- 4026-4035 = -0.9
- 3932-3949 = 4.2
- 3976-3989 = -0.8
